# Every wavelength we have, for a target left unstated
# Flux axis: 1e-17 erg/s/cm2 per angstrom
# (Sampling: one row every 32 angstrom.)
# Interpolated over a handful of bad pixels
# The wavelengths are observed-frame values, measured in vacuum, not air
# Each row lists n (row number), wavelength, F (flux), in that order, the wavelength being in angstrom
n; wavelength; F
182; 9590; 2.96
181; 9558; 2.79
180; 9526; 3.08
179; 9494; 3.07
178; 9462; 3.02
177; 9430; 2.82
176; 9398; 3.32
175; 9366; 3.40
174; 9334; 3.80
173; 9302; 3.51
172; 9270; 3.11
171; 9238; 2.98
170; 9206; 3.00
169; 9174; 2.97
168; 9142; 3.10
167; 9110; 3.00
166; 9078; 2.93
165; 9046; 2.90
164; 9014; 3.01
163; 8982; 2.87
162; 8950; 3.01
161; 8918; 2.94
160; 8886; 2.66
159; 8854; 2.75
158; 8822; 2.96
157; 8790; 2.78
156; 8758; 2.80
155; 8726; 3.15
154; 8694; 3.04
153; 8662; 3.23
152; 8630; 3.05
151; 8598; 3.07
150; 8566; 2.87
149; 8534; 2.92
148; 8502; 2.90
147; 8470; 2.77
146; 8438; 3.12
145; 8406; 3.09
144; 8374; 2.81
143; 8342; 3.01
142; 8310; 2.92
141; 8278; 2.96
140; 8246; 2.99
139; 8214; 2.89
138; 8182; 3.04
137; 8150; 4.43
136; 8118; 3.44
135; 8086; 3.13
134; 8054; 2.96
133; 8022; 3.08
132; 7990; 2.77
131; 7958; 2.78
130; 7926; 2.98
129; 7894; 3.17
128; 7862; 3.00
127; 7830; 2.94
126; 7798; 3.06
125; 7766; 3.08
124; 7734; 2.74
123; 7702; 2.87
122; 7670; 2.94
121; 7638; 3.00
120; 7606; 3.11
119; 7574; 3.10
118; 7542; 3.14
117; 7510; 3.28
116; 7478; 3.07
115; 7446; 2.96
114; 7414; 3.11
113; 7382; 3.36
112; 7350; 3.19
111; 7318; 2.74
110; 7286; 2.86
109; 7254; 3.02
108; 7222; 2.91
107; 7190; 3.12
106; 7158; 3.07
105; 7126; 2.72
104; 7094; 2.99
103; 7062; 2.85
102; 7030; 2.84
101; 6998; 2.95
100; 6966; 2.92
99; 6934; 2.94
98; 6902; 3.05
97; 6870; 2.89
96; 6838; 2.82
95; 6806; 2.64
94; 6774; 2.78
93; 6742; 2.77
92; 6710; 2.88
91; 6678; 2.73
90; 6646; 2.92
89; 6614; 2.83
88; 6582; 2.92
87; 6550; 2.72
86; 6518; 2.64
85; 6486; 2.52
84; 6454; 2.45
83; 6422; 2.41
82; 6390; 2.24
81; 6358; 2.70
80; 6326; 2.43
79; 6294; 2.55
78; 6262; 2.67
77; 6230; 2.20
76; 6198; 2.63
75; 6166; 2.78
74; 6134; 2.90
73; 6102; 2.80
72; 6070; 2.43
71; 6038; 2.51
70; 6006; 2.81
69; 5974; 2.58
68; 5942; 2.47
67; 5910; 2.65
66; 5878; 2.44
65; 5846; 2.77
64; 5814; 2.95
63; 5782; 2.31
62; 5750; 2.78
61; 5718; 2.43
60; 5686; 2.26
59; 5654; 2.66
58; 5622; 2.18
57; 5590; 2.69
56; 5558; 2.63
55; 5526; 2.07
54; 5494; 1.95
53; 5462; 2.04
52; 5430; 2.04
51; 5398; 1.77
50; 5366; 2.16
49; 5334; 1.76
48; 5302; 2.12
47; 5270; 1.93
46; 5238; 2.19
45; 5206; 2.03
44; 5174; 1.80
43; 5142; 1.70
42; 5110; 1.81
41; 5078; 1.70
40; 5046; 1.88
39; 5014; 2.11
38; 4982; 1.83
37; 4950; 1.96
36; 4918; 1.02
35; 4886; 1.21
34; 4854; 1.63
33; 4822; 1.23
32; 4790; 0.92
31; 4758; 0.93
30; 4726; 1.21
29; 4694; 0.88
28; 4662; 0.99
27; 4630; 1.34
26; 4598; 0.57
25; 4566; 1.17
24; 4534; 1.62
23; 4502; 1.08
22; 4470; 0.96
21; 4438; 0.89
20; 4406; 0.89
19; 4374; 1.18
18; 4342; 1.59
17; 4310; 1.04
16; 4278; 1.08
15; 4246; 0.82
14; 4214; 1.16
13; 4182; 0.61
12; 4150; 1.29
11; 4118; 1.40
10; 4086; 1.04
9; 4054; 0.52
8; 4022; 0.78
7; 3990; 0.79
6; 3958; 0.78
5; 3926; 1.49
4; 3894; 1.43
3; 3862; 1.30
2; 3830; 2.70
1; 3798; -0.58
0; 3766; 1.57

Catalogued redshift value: 0.240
